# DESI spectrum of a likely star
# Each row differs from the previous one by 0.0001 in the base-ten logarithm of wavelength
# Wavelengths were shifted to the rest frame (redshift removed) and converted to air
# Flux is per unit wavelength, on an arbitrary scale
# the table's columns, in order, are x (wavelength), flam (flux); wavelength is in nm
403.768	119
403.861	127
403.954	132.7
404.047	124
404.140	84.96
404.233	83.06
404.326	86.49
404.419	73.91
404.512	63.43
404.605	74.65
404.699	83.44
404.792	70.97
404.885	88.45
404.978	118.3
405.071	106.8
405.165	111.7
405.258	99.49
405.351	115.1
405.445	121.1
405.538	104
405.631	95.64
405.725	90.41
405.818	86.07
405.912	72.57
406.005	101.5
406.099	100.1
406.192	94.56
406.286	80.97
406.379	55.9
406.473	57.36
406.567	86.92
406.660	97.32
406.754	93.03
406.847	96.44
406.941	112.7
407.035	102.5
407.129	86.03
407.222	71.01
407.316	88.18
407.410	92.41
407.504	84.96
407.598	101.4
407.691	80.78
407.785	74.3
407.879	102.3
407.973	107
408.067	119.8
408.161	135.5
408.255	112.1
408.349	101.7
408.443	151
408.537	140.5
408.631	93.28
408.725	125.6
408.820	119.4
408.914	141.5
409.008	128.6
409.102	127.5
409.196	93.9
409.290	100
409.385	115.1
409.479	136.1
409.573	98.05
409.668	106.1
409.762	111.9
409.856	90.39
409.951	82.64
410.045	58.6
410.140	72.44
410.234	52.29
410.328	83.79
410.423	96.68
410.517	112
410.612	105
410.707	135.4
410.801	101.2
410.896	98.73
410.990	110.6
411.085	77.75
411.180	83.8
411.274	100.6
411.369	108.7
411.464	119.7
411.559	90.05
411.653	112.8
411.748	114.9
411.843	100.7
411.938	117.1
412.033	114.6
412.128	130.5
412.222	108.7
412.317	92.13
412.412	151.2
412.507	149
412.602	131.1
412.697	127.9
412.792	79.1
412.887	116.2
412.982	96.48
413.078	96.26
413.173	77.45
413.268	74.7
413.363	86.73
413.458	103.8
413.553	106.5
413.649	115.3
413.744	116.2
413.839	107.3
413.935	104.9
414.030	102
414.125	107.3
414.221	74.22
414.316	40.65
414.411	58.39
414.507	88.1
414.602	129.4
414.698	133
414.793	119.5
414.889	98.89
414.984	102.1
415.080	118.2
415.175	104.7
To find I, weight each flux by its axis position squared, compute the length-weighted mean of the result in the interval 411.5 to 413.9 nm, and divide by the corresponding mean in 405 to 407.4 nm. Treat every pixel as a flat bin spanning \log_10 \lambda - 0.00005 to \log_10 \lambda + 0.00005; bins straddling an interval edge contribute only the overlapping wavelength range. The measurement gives 1.20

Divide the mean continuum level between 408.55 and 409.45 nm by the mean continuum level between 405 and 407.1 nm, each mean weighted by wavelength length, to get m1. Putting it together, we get 1.24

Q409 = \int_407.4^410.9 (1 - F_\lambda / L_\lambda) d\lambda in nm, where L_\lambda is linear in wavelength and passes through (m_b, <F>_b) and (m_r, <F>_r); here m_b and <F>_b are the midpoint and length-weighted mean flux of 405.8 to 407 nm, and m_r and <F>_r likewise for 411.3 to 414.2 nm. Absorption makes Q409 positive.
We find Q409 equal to -0.33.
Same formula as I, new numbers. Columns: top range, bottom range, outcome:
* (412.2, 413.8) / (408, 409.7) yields 0.92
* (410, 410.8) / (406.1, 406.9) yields 1.10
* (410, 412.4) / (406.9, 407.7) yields 1.12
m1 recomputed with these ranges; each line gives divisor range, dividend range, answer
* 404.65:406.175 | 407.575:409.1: 1.18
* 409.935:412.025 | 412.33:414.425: 1.04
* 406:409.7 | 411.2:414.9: 1.02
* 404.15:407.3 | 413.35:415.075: 1.11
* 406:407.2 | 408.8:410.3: 1.14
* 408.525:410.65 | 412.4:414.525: 0.97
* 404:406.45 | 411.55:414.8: 1.15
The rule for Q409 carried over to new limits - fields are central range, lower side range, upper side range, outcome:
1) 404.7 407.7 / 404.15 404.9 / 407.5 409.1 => 0.01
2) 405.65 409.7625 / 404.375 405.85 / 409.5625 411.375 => -0.33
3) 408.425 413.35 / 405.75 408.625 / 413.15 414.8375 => -0.50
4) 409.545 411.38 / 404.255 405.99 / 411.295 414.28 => 0.16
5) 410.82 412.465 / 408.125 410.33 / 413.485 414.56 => -0.12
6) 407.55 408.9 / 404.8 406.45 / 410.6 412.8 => -0.13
